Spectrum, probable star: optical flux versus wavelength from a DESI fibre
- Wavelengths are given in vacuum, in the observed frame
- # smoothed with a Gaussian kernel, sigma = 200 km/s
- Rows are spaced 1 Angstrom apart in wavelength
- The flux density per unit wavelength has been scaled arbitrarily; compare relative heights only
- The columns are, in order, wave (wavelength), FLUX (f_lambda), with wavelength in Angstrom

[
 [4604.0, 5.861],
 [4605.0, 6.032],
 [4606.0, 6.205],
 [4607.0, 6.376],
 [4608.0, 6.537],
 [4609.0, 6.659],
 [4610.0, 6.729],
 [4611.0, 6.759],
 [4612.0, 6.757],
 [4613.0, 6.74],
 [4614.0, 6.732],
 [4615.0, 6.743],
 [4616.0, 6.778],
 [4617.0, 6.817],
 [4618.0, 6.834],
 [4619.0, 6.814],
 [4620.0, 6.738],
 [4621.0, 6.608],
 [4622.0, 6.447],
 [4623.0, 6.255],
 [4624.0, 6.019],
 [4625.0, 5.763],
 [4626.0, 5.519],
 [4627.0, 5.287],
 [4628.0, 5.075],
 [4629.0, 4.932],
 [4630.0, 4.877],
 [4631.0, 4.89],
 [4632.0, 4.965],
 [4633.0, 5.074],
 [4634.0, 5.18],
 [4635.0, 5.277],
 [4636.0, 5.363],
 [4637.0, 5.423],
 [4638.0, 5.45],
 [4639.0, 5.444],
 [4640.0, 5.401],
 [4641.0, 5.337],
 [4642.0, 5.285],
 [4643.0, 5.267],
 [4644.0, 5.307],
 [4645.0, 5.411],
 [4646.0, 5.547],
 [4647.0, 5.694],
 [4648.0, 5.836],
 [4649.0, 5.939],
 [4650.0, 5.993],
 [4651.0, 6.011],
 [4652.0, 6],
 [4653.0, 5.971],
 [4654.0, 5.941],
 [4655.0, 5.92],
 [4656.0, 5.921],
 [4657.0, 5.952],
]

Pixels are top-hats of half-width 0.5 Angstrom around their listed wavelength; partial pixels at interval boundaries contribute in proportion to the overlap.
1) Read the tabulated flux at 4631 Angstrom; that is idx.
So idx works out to 4.89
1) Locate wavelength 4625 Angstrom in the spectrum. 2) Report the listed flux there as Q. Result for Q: 5.763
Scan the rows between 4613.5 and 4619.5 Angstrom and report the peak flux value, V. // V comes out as 6.834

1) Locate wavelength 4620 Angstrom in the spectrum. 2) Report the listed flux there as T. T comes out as 6.738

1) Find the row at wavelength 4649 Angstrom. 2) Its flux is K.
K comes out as 5.939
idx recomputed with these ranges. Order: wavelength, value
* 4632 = 4.965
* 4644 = 5.307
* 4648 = 5.836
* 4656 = 5.921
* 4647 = 5.694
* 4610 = 6.729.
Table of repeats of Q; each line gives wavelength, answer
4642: 5.285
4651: 6.011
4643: 5.267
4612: 6.757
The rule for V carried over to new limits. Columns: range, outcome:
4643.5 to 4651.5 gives 6.011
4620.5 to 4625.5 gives 6.608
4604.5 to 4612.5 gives 6.759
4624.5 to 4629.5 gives 5.763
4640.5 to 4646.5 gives 5.547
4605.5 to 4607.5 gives 6.376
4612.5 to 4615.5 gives 6.743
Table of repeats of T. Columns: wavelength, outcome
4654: 5.941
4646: 5.547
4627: 5.287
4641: 5.337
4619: 6.814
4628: 5.075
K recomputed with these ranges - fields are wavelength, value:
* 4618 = 6.834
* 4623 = 6.255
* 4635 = 5.277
